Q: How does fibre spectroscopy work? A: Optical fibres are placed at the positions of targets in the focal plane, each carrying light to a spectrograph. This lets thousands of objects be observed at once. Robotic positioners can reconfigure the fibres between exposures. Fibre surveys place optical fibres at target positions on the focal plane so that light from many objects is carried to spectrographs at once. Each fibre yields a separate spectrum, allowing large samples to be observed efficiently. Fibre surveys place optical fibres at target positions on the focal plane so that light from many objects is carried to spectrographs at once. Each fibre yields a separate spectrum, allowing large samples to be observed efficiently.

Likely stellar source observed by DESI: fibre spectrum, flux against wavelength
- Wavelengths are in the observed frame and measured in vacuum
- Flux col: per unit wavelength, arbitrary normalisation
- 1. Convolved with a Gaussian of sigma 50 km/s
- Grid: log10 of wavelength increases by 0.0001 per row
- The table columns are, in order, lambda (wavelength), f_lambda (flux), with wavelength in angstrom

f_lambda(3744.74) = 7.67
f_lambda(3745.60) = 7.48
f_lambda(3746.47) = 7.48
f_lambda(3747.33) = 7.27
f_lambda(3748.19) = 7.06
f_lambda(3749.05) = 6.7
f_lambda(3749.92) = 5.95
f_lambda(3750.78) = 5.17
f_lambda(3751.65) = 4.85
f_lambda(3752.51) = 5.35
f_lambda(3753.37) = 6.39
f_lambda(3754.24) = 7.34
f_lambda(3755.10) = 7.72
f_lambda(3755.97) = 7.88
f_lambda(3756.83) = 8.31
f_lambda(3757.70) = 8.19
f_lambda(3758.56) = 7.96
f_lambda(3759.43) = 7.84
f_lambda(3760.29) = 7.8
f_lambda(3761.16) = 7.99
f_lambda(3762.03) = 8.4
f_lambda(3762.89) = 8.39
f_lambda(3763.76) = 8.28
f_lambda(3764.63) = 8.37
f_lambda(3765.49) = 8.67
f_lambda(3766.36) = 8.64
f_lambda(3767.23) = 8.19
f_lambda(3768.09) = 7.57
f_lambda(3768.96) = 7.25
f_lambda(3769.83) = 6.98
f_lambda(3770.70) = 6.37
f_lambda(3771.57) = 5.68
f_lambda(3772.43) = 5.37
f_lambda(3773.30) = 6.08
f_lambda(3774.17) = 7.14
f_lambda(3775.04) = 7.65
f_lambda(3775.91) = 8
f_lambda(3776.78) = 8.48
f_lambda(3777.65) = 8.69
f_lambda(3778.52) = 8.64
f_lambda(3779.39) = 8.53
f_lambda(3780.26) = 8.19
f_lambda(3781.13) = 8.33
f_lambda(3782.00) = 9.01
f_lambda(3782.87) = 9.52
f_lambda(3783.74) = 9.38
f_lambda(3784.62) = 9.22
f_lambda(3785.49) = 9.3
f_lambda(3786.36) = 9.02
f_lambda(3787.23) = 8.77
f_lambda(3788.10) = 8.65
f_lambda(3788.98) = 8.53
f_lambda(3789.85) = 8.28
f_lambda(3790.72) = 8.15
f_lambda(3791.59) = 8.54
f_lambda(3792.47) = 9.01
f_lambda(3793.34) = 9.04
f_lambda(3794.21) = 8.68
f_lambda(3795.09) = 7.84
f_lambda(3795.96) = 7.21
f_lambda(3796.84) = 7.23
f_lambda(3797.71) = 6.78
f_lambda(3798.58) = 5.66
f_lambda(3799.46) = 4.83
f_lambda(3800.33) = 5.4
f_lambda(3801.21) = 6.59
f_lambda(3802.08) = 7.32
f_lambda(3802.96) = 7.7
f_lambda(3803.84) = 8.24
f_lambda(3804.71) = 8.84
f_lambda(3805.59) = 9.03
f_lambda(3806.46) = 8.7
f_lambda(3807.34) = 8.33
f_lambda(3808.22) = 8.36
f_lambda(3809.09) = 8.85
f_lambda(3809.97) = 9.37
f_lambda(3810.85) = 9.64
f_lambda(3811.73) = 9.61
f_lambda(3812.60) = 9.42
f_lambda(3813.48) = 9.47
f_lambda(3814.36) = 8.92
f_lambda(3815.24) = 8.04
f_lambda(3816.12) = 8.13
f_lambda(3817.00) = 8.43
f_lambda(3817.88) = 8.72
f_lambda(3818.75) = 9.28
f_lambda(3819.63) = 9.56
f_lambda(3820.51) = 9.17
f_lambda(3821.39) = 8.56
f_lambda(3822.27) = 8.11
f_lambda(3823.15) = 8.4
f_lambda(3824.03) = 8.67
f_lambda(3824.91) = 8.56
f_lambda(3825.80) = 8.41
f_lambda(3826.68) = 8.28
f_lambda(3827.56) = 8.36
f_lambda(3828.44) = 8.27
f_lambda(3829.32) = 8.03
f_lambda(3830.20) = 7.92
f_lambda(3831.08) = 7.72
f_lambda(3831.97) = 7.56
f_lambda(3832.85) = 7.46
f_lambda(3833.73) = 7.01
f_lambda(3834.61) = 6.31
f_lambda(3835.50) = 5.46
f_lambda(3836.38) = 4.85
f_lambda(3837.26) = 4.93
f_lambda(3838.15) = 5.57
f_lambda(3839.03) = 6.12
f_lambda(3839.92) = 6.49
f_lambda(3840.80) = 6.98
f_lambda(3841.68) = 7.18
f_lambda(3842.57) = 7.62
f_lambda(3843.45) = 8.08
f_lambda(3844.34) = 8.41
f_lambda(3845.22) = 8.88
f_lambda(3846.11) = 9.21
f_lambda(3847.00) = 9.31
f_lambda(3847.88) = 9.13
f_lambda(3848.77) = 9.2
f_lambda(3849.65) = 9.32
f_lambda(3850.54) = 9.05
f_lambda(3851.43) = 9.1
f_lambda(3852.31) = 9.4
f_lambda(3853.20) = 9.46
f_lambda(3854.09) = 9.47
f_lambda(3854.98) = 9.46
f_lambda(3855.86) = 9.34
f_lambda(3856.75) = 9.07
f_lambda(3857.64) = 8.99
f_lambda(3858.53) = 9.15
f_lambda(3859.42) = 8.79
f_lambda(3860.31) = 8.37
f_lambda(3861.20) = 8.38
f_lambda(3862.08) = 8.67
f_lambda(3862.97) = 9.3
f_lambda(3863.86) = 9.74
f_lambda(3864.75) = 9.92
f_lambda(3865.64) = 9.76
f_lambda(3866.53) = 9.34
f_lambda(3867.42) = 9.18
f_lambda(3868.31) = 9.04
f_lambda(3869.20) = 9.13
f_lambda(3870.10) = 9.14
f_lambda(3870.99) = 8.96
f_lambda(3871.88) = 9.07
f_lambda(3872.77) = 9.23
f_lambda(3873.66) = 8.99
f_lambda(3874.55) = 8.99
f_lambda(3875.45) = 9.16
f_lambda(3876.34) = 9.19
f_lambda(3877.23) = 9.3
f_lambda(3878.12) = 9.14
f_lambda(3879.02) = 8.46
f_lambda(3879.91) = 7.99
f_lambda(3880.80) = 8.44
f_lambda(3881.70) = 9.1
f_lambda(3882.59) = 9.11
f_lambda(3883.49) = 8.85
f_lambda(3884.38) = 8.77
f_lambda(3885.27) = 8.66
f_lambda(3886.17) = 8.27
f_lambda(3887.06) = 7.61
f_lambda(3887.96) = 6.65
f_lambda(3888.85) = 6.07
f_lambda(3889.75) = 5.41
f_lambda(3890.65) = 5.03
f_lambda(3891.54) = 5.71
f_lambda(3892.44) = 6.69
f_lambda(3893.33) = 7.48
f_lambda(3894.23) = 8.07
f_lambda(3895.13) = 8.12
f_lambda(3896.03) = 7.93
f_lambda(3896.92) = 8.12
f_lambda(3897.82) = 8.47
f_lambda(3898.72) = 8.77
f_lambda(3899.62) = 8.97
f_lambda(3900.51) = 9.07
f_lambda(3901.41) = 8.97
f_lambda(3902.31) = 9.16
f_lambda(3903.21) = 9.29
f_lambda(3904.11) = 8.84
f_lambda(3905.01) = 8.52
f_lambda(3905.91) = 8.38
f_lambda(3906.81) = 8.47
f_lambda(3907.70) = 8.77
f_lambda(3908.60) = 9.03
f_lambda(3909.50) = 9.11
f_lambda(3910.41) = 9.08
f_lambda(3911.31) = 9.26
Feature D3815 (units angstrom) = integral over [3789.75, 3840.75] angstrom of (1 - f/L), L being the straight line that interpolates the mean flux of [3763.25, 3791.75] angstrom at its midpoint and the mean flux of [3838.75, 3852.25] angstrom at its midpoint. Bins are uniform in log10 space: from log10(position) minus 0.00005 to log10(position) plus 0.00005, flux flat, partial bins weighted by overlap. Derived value 2.2 angstrom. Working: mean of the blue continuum 8.1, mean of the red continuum 8.33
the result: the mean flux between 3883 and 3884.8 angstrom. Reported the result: 8.81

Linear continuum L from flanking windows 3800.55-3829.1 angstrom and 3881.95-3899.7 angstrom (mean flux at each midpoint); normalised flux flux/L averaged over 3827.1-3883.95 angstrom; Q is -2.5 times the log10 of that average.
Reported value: -0.05 mag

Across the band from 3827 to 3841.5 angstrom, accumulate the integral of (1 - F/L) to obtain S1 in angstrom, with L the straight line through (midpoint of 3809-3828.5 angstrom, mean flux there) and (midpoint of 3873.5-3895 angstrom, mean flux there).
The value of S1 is 3.0 angstrom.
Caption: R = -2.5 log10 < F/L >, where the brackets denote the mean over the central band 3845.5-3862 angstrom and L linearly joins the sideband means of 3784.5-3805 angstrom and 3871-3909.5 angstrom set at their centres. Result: -0.12 mag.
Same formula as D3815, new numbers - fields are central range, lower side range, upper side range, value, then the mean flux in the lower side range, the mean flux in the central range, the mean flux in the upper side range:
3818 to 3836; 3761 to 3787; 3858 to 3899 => 0.4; 8.05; 8.06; 8.43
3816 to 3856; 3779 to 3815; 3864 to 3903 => 1.3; 8.33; 8.1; 8.42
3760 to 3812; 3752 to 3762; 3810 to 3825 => 0.9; 7.54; 8.03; 8.89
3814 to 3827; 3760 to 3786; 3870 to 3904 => -0.8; 8.01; 8.61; 8.27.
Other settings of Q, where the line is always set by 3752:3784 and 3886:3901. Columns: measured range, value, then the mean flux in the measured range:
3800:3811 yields -0.07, 8.17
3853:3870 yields -0.22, 9.18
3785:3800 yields -0.03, 7.96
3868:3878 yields -0.21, 9.11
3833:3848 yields 0.07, 7.12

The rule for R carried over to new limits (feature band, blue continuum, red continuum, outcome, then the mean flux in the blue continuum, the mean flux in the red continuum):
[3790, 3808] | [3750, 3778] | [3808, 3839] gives 0.016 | 7.38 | 8.07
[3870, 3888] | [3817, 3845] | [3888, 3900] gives -0.190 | 7.64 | 7.26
